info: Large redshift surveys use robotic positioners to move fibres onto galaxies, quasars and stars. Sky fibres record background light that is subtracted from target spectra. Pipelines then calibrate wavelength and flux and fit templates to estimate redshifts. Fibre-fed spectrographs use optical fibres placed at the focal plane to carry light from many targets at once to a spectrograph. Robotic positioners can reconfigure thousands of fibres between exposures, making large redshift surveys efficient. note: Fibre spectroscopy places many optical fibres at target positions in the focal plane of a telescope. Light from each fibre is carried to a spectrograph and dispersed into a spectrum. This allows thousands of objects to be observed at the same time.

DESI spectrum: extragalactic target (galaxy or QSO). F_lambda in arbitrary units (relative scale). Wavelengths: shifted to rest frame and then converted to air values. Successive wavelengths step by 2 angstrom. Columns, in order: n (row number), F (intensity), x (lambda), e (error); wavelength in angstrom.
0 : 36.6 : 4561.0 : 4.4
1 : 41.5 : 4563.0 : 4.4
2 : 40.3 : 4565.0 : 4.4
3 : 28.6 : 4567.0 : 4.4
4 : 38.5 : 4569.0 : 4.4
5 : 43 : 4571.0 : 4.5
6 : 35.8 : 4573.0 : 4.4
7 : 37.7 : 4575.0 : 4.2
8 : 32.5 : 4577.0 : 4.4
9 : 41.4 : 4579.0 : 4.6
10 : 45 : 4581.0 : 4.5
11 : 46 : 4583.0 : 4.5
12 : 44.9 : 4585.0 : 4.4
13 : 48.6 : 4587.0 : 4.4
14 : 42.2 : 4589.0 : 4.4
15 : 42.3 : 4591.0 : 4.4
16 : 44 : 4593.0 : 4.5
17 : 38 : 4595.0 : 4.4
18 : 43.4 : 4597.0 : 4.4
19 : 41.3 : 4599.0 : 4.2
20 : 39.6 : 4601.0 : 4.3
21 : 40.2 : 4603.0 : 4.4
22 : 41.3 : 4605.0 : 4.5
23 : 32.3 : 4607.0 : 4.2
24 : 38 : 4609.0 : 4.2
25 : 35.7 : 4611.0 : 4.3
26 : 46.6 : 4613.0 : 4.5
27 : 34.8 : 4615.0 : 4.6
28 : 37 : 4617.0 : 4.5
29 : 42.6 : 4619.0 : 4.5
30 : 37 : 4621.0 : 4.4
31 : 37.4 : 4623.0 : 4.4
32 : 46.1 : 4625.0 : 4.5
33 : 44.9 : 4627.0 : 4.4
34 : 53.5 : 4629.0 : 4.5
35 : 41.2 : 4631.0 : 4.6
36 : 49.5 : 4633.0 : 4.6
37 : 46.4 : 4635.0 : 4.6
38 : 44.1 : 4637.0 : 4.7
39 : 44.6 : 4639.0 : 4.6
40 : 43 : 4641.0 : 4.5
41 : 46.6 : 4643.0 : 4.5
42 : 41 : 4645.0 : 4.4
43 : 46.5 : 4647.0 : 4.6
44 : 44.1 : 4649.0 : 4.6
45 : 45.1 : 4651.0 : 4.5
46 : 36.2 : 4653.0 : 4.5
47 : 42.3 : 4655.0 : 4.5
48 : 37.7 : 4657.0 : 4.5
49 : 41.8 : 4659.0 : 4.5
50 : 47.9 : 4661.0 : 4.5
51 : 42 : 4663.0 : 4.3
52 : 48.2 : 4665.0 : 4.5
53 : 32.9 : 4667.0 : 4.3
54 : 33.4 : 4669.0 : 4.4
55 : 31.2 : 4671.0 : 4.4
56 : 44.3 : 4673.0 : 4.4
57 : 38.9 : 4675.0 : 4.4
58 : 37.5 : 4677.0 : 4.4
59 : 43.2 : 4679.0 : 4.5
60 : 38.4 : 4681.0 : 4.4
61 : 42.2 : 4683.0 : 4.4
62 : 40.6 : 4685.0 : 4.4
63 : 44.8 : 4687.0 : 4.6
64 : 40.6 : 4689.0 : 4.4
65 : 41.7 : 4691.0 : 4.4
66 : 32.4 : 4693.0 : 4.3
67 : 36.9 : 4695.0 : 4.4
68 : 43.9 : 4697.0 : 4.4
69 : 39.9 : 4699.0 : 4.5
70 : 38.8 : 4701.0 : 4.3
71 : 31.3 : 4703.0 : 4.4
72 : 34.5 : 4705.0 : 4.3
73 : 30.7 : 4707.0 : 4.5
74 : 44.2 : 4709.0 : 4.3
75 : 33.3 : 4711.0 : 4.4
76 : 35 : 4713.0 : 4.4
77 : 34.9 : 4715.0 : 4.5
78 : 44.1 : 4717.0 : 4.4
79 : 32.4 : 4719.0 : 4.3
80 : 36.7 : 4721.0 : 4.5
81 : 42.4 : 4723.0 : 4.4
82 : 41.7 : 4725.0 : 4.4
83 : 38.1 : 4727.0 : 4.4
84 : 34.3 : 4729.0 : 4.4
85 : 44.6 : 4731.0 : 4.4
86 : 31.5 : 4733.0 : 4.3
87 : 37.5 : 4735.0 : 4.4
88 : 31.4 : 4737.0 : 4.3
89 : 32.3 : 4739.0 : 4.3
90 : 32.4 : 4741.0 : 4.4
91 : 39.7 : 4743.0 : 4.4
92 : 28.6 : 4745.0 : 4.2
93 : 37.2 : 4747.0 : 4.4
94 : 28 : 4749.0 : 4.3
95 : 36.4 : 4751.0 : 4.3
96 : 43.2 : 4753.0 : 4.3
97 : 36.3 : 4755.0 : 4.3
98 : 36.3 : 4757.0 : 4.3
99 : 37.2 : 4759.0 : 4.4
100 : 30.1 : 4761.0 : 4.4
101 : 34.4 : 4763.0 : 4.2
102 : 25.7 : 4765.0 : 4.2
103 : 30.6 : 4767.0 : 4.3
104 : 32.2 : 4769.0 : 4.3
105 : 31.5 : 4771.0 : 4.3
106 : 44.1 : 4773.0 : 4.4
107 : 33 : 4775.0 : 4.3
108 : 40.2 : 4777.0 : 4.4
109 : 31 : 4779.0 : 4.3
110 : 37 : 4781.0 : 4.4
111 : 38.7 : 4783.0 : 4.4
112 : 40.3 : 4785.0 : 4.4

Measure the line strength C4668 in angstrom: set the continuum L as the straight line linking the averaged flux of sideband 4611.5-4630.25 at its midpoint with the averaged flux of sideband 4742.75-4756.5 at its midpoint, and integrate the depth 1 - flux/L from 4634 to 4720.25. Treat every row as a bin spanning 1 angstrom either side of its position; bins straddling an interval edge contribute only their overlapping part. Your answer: -1.7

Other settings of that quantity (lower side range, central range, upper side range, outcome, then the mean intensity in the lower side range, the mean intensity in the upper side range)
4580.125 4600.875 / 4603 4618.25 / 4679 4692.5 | 1.69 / 43.4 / 41.2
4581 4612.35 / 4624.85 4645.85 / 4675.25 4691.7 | -2.21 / 41.4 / 41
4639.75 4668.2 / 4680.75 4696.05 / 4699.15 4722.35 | -0.42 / 42.5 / 36.2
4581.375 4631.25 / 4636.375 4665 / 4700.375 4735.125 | -2.50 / 41.6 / 37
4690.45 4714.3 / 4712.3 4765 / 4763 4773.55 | -2.16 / 36.8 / 32.5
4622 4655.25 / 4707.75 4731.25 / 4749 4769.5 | -0.52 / 44.3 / 34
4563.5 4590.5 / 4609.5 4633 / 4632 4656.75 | 0.52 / 40.4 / 43.9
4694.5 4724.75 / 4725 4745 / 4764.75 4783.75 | 0.35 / 37.4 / 34.7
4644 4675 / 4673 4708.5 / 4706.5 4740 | 0.09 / 40.9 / 36.9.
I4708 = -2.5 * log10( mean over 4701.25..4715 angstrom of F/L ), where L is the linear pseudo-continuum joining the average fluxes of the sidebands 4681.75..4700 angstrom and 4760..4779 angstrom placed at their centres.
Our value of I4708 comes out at 0.11 mag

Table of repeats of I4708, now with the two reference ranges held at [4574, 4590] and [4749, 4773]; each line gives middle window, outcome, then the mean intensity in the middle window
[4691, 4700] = -0.04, 38.7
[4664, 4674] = 0.01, 38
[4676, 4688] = -0.09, 41.1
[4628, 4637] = -0.18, 47.3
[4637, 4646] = -0.11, 43.8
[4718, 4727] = -0.07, 38.3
